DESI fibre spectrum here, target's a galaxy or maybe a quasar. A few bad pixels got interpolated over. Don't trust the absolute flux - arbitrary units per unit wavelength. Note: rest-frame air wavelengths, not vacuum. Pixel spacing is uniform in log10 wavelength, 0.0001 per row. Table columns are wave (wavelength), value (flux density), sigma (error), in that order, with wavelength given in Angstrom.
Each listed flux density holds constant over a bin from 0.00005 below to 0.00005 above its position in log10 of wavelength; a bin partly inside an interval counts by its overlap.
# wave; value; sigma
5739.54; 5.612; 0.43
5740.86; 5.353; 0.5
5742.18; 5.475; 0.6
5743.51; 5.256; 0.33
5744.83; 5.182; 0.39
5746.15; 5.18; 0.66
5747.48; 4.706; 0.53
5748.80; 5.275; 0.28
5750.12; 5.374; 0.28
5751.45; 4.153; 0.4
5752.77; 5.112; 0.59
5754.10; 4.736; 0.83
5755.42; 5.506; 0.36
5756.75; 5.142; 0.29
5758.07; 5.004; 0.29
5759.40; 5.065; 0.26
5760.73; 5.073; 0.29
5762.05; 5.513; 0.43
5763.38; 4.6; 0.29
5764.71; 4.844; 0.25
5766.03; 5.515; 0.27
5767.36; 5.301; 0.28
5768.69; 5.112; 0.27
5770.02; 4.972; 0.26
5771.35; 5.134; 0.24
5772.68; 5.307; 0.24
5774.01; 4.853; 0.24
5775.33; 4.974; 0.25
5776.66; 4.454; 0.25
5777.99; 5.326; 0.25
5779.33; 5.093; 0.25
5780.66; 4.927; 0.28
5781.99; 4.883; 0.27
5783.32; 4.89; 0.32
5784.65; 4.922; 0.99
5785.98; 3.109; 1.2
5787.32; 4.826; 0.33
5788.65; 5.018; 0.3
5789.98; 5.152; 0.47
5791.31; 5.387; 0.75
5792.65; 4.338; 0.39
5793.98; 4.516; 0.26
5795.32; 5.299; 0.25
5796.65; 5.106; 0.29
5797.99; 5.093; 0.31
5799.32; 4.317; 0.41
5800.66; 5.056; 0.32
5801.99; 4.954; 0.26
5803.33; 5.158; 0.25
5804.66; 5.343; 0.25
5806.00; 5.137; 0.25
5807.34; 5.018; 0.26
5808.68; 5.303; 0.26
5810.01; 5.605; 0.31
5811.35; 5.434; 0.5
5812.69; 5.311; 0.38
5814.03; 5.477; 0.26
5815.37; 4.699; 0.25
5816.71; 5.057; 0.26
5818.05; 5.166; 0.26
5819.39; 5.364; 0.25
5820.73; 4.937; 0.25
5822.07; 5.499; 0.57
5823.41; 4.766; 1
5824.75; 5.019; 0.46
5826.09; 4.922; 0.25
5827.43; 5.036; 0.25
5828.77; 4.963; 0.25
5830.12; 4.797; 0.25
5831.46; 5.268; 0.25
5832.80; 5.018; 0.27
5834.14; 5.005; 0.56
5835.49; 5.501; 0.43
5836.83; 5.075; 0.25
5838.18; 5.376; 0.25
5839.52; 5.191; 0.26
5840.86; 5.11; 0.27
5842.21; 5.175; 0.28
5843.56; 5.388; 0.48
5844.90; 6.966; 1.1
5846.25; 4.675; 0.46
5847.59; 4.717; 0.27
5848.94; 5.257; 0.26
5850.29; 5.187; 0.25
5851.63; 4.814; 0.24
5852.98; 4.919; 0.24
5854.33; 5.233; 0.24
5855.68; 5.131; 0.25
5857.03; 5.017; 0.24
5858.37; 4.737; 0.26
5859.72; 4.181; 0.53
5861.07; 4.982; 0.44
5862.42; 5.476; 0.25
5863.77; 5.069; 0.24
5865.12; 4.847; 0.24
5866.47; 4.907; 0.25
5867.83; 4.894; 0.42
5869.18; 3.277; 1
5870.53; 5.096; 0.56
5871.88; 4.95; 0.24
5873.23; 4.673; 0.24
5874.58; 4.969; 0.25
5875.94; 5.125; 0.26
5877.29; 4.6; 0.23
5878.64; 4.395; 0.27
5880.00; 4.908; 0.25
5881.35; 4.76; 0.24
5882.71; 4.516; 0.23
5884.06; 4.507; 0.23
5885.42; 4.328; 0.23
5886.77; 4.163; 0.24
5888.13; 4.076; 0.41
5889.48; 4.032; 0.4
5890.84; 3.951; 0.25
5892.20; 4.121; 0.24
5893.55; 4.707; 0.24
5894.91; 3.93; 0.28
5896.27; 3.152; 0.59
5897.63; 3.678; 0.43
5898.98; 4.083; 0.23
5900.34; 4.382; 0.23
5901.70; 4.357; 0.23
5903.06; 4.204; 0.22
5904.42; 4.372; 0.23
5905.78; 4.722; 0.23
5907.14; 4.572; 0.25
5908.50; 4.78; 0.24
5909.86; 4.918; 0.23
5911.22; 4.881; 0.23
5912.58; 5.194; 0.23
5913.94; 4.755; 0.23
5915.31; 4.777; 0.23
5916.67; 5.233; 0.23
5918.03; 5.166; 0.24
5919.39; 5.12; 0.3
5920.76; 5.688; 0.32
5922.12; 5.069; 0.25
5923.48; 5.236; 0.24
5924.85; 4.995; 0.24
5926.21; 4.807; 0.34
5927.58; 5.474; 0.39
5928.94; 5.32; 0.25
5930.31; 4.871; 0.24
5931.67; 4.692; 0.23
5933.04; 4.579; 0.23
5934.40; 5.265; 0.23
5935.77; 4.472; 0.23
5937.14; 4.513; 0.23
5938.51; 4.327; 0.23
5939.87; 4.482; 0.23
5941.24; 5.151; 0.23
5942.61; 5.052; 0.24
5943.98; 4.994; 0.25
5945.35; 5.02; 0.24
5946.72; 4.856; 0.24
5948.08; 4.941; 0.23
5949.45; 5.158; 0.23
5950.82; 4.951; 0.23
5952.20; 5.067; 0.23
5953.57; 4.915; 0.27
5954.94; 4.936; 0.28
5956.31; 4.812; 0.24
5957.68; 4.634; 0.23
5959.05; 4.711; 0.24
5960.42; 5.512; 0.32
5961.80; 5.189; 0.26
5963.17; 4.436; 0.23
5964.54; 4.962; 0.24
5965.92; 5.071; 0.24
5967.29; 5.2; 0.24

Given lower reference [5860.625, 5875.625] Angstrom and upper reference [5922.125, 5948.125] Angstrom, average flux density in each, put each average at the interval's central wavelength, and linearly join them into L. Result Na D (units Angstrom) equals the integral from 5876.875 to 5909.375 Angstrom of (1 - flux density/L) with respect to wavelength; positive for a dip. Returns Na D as 3.7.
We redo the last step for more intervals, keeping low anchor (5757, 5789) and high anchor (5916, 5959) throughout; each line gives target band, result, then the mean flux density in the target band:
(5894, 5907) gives 2.2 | 4.13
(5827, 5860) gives -1.1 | 5.12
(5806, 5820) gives -0.8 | 5.24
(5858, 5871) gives 0.6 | 4.74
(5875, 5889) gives 1.2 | 4.54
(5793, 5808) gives -0.1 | 4.99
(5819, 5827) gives -0.2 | 5.08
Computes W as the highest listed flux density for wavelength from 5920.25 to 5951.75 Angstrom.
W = 5.688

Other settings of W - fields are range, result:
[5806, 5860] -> 6.966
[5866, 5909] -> 5.125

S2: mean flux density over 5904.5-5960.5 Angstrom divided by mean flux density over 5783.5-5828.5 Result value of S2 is 1.0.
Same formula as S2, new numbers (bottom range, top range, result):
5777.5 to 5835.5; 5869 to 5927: 0.92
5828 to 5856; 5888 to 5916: 0.84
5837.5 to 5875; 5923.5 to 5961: 0.98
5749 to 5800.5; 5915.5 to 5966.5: 1.00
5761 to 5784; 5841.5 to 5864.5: 1.01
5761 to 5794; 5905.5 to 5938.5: 1.00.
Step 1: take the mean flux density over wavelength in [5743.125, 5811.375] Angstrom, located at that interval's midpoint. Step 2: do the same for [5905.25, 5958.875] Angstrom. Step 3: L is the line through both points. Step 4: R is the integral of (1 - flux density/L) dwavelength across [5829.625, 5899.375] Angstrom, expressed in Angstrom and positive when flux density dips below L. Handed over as 2.8 Angstrom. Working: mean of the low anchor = 5.01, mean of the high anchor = 4.93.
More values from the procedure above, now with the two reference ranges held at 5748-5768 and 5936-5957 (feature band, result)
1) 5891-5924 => 2.0 Angstrom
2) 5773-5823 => 0.3 Angstrom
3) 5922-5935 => -0.4 Angstrom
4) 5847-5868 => 0.0 Angstrom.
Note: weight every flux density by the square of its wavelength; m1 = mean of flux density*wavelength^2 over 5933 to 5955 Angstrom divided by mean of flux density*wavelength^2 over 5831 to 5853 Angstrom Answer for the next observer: 1.0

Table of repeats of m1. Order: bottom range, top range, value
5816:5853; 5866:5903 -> 0.87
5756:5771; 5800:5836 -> 1.03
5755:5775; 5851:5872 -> 0.98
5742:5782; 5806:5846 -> 1.05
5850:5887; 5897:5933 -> 1.03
